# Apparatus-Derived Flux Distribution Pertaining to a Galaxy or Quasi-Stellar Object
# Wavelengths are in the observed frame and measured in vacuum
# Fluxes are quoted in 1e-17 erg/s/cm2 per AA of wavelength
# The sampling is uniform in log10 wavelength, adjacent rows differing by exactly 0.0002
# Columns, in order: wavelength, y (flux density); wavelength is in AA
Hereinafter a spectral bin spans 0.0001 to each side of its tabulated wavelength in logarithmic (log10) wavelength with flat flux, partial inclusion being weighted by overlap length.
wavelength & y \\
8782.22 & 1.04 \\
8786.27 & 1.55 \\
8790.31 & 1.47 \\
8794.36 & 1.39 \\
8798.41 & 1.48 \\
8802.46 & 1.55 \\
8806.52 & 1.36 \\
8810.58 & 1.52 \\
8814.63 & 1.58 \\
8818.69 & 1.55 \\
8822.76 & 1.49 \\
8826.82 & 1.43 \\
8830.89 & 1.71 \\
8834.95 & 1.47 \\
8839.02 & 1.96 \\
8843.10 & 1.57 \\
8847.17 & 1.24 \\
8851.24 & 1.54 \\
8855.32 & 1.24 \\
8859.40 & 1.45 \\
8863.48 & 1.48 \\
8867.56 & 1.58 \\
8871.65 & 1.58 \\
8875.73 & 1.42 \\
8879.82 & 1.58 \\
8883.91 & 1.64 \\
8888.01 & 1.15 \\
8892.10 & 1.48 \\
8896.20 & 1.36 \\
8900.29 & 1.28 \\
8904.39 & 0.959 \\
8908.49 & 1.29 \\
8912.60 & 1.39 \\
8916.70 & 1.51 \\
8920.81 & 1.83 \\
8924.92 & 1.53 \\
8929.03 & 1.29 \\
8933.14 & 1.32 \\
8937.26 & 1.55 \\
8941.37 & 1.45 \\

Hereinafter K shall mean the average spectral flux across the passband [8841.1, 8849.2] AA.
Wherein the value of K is 1.4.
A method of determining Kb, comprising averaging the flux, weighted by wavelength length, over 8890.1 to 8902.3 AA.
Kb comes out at 1.37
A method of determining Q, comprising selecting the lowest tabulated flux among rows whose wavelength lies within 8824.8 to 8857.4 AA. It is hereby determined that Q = 1.24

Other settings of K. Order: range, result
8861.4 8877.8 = 1.52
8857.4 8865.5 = 1.47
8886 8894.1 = 1.32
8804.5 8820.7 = 1.5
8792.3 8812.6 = 1.46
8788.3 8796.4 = 1.43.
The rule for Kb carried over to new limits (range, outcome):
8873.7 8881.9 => 1.5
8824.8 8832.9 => 1.57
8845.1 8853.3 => 1.39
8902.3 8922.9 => 1.4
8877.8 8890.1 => 1.46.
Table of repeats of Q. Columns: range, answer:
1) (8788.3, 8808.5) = 1.36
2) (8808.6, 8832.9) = 1.43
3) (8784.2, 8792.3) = 1.47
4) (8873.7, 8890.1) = 1.15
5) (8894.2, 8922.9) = 0.959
